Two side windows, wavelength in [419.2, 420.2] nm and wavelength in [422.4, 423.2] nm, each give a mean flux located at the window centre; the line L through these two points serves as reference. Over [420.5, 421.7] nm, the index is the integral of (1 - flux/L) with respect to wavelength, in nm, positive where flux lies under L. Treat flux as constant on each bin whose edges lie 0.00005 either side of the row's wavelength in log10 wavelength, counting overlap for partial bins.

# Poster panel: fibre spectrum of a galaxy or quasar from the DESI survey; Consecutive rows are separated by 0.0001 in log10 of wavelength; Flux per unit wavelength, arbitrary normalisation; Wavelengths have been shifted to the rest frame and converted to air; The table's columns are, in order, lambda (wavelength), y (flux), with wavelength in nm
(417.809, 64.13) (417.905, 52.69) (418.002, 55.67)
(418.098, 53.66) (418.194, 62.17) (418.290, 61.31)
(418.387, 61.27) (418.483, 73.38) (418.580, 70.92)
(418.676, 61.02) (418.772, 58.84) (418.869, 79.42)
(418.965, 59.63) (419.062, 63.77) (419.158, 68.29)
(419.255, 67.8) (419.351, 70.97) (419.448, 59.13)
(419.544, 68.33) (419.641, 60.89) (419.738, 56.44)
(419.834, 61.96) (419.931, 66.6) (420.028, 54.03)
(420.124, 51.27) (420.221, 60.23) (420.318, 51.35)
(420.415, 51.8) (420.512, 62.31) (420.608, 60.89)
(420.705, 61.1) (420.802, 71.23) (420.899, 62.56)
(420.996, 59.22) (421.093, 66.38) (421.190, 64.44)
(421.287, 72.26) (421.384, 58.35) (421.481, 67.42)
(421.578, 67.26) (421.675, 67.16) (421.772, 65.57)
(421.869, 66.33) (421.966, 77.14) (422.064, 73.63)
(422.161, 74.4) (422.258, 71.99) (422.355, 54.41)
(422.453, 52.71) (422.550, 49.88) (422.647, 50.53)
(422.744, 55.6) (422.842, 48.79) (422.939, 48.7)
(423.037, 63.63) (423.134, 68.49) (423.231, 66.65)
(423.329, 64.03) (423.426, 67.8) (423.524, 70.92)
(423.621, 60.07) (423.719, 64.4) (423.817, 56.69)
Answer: -0.12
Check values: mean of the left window 61.7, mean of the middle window 64.7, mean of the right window 55.1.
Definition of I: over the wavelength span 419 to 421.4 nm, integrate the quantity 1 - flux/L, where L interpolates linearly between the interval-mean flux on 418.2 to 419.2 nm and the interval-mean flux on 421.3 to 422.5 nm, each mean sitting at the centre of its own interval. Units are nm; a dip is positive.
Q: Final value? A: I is 0.14 nm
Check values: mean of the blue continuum 65.6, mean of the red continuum 66.5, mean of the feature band 62.1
